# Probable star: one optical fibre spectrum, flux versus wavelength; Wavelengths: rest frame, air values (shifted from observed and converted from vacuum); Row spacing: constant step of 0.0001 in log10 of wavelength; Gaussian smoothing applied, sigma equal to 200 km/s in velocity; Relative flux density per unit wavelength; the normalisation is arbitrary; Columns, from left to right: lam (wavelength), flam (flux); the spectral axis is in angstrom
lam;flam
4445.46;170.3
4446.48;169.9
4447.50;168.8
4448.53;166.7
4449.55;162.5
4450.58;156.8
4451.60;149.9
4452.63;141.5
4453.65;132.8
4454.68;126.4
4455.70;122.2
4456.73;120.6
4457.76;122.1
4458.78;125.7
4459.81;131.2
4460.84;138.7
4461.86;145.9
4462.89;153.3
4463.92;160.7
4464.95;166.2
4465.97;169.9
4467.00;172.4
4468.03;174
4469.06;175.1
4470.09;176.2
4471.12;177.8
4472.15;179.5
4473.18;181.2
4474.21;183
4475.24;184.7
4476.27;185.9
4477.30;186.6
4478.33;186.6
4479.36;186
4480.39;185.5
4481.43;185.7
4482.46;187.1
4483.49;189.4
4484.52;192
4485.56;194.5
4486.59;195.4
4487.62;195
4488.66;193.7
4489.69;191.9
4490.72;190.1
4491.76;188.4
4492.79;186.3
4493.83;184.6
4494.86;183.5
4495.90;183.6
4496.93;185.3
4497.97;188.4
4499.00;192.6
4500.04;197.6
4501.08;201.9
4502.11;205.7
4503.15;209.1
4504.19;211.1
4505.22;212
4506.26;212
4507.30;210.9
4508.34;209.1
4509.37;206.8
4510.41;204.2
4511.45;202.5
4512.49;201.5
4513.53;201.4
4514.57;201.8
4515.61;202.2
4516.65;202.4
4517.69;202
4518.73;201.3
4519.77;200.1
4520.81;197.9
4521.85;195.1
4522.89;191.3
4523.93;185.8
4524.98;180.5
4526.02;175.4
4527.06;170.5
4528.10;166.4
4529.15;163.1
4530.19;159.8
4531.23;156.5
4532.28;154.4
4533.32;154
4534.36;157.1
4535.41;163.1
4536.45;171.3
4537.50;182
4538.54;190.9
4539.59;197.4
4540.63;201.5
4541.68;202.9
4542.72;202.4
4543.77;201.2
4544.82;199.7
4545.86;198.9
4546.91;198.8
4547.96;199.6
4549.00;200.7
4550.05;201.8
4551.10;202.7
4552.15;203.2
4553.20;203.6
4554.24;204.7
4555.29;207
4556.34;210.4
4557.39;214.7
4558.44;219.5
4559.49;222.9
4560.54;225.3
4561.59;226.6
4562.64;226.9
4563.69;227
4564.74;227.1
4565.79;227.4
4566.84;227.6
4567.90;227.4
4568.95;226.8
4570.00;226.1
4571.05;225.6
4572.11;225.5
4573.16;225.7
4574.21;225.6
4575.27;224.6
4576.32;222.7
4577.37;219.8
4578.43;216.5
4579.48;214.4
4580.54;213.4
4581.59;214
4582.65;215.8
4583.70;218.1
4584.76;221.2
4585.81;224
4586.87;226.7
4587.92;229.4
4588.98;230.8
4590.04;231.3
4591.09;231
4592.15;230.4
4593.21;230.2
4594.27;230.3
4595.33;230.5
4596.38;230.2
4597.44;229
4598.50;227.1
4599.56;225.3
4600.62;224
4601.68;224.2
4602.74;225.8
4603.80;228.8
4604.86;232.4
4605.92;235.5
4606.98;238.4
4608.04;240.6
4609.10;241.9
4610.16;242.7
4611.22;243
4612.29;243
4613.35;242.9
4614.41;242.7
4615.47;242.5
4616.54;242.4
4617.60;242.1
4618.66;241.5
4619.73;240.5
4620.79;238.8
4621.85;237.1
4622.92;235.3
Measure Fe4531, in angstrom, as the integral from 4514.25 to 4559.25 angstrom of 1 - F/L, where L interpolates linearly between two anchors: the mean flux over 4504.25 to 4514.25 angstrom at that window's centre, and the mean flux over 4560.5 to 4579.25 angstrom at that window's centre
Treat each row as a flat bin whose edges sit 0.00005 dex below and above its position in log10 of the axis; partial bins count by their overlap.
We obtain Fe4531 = 5.1 angstrom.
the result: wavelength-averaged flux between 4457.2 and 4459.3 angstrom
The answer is 124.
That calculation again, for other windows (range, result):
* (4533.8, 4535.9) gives 160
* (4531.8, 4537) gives 160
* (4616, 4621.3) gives 241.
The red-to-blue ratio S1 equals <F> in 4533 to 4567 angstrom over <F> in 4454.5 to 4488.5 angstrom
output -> 1.2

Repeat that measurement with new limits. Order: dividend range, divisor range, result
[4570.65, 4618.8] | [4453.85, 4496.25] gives 1.34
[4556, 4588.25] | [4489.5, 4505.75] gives 1.14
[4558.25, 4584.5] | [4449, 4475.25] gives 1.44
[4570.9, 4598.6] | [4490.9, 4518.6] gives 1.13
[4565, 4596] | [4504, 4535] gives 1.19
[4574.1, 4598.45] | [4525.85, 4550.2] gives 1.23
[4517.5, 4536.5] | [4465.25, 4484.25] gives 0.97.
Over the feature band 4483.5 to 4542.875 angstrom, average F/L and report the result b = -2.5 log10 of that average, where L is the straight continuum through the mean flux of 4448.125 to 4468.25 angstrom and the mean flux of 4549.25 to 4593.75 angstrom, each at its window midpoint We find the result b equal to -0.05 mag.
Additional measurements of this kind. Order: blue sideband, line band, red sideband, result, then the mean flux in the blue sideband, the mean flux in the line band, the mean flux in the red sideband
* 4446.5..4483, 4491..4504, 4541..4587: -0.074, 162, 193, 216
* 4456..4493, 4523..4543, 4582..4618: 0.146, 173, 176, 232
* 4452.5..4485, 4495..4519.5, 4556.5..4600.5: -0.091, 164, 202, 225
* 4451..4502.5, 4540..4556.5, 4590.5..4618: 0.028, 173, 202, 234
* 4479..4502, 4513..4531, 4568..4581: 0.081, 190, 188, 222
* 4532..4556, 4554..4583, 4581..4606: -0.062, 192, 221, 227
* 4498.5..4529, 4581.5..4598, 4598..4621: 0.009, 198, 227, 237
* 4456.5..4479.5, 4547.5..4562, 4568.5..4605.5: -0.007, 165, 210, 225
